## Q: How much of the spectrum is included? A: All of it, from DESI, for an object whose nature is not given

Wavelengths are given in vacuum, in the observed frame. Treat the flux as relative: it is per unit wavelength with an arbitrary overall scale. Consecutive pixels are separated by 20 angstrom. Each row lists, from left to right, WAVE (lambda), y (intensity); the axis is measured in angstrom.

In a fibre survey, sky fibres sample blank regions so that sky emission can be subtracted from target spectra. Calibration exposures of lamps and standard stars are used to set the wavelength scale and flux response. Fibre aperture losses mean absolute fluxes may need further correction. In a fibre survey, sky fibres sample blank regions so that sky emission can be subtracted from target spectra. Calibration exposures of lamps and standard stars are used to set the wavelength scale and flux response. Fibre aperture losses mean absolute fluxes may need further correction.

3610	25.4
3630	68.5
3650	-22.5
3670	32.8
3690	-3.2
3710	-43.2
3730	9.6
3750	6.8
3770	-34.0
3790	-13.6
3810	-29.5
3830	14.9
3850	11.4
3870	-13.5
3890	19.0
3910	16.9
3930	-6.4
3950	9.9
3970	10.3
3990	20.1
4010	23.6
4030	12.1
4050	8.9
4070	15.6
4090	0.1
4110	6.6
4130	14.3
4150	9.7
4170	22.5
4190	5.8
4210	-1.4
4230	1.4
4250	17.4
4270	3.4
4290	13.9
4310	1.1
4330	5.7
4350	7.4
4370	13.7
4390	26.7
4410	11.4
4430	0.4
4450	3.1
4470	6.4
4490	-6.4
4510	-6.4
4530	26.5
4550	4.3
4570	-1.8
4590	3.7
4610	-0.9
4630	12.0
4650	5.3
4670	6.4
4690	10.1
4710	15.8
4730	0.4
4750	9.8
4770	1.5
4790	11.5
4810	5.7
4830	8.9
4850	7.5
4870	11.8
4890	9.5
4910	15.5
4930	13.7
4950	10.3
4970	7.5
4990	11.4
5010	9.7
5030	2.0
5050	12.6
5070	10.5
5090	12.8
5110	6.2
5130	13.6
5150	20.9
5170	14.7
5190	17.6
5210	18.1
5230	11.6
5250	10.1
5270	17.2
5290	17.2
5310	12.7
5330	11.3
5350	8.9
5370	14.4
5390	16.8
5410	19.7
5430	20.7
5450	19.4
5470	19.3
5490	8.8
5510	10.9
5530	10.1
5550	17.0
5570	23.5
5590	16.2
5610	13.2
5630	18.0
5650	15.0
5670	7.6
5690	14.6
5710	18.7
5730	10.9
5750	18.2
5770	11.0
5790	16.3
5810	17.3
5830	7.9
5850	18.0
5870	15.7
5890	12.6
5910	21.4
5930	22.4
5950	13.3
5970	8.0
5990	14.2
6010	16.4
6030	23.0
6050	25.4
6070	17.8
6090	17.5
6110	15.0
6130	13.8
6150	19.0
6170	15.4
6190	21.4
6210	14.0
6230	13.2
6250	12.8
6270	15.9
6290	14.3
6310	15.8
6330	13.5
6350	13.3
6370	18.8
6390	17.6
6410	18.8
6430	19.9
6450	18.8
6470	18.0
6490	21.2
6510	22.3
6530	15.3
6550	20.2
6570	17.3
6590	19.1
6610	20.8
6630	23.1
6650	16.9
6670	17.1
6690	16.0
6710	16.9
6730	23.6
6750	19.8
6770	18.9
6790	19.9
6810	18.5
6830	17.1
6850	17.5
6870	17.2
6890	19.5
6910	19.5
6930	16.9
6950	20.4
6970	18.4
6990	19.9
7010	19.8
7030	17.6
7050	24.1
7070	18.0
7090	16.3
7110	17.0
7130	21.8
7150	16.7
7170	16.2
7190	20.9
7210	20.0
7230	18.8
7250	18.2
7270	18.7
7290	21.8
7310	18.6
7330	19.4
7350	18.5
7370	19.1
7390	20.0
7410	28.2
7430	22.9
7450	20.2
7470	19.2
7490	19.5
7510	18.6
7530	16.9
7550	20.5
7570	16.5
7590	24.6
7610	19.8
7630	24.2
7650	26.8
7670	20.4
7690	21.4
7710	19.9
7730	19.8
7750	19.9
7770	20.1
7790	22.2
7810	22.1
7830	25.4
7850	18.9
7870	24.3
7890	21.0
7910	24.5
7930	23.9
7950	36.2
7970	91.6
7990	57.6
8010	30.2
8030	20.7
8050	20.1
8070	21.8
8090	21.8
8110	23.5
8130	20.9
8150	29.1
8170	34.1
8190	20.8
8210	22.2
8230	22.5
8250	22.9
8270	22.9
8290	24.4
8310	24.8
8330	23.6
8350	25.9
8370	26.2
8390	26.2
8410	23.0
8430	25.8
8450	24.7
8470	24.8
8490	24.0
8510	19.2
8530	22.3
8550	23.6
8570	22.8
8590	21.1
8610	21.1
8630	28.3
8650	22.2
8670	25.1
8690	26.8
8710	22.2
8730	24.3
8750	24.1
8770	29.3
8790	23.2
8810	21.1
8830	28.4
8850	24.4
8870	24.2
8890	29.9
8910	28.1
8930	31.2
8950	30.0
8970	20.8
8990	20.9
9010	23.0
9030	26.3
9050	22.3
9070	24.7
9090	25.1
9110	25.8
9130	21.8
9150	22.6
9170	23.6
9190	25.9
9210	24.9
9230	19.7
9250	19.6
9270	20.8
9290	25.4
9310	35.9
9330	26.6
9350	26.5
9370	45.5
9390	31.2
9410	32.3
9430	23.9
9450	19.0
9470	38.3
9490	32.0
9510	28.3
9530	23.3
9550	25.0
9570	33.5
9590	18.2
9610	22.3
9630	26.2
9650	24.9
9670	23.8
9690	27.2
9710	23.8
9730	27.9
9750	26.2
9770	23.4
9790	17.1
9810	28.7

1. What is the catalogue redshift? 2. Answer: 0.214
